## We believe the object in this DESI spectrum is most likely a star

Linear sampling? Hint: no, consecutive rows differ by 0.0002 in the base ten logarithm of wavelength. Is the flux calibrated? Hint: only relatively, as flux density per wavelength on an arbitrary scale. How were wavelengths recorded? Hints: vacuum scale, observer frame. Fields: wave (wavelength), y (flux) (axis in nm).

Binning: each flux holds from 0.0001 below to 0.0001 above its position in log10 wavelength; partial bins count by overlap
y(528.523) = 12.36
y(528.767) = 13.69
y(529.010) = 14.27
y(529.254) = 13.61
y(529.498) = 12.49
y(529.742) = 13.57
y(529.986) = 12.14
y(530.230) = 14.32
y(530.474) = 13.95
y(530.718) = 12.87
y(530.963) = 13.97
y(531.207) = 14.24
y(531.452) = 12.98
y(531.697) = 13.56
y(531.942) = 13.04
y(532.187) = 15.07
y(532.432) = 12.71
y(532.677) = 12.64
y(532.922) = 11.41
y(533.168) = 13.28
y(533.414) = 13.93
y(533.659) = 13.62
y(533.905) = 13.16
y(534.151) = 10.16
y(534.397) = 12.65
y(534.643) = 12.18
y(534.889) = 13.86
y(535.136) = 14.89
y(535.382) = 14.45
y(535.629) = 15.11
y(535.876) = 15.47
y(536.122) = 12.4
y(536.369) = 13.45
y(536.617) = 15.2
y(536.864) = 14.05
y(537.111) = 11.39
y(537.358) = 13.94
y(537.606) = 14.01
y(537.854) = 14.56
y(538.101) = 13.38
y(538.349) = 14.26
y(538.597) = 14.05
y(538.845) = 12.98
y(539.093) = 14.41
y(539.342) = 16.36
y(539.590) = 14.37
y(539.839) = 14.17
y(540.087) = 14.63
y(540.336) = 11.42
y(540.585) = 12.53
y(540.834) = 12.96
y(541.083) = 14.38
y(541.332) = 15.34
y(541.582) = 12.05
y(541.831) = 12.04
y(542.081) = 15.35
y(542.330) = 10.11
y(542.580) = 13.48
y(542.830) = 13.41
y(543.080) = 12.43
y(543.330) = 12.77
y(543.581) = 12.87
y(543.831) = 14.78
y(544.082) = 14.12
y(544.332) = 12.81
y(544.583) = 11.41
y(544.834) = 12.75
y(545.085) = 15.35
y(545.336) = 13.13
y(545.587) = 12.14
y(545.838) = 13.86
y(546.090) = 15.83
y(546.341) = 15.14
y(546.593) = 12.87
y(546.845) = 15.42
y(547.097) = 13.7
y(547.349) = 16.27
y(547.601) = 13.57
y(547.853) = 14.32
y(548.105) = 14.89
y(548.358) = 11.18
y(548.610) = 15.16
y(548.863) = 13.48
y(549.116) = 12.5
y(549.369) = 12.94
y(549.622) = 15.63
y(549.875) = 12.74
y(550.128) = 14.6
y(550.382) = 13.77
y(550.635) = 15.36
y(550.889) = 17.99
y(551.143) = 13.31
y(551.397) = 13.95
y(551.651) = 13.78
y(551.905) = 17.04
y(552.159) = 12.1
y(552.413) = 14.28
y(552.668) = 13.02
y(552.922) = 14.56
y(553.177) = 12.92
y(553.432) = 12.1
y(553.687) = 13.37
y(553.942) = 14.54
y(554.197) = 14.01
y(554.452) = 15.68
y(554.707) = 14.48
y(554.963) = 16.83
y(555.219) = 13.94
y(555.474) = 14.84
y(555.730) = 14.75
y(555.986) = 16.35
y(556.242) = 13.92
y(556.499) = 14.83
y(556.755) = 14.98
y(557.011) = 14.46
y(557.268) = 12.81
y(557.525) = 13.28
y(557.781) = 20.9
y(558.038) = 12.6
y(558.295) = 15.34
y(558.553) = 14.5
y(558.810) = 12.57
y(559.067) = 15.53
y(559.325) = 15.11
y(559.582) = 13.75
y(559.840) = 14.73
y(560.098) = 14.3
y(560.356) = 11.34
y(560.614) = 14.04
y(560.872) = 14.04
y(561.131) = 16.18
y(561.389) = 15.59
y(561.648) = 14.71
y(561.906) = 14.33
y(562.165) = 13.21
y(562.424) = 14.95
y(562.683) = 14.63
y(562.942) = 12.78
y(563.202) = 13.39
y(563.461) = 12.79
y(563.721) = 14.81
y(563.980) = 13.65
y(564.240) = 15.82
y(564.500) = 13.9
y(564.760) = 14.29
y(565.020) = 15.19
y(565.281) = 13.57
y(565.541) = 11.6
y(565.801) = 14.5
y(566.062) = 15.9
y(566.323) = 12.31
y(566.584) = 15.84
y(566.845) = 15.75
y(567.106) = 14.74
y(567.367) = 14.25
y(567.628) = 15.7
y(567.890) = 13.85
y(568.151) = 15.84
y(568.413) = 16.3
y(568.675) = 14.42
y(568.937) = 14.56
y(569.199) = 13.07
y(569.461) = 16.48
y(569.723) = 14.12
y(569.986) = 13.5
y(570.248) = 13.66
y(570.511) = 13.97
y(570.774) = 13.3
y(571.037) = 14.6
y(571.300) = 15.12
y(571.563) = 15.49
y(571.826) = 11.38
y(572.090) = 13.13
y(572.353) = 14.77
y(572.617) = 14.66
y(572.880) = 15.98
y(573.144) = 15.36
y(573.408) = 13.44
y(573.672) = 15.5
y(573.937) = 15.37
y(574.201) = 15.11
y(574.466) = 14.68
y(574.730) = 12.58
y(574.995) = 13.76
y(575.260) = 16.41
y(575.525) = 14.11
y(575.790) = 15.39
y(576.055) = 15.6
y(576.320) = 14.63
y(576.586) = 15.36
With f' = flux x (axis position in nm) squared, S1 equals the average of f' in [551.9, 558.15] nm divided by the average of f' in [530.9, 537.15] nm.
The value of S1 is 1.2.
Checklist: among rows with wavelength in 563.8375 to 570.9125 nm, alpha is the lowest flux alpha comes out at 11.6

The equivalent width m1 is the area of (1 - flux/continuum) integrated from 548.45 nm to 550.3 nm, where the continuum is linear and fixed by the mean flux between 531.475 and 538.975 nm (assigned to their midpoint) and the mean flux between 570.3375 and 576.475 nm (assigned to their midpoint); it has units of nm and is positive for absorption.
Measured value 0.01 nm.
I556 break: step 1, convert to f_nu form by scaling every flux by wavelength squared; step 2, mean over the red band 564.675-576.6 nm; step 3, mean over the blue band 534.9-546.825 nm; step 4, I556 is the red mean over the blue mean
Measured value 1.2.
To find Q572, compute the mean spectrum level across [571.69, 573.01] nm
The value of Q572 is 14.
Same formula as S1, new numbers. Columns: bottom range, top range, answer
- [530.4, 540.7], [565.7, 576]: 1.22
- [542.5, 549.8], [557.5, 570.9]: 1.12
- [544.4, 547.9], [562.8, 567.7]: 1.09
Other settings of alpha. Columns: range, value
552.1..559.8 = 12.1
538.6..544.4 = 10.11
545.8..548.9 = 11.18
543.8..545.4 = 11.41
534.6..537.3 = 11.39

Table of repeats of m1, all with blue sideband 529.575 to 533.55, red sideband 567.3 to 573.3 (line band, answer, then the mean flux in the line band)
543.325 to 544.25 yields 0.00 nm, 13.7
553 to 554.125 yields 0.05 nm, 13.3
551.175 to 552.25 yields -0.02 nm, 14.2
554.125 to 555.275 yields -0.09 nm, 15.1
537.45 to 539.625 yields -0.11 nm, 14.3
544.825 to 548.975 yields -0.09 nm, 14.1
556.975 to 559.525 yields -0.10 nm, 14.7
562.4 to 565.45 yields 0.05 nm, 14.1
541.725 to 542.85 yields 0.07 nm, 12.8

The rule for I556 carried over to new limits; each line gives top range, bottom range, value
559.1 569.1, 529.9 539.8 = 1.18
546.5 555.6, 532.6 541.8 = 1.10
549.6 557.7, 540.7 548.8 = 1.09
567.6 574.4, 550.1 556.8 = 1.07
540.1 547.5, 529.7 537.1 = 1.04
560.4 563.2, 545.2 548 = 1.06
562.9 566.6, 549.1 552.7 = 1.03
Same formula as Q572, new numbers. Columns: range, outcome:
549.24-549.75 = 14.3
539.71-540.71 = 13.2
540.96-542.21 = 13.8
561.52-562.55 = 14.3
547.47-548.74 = 13.8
